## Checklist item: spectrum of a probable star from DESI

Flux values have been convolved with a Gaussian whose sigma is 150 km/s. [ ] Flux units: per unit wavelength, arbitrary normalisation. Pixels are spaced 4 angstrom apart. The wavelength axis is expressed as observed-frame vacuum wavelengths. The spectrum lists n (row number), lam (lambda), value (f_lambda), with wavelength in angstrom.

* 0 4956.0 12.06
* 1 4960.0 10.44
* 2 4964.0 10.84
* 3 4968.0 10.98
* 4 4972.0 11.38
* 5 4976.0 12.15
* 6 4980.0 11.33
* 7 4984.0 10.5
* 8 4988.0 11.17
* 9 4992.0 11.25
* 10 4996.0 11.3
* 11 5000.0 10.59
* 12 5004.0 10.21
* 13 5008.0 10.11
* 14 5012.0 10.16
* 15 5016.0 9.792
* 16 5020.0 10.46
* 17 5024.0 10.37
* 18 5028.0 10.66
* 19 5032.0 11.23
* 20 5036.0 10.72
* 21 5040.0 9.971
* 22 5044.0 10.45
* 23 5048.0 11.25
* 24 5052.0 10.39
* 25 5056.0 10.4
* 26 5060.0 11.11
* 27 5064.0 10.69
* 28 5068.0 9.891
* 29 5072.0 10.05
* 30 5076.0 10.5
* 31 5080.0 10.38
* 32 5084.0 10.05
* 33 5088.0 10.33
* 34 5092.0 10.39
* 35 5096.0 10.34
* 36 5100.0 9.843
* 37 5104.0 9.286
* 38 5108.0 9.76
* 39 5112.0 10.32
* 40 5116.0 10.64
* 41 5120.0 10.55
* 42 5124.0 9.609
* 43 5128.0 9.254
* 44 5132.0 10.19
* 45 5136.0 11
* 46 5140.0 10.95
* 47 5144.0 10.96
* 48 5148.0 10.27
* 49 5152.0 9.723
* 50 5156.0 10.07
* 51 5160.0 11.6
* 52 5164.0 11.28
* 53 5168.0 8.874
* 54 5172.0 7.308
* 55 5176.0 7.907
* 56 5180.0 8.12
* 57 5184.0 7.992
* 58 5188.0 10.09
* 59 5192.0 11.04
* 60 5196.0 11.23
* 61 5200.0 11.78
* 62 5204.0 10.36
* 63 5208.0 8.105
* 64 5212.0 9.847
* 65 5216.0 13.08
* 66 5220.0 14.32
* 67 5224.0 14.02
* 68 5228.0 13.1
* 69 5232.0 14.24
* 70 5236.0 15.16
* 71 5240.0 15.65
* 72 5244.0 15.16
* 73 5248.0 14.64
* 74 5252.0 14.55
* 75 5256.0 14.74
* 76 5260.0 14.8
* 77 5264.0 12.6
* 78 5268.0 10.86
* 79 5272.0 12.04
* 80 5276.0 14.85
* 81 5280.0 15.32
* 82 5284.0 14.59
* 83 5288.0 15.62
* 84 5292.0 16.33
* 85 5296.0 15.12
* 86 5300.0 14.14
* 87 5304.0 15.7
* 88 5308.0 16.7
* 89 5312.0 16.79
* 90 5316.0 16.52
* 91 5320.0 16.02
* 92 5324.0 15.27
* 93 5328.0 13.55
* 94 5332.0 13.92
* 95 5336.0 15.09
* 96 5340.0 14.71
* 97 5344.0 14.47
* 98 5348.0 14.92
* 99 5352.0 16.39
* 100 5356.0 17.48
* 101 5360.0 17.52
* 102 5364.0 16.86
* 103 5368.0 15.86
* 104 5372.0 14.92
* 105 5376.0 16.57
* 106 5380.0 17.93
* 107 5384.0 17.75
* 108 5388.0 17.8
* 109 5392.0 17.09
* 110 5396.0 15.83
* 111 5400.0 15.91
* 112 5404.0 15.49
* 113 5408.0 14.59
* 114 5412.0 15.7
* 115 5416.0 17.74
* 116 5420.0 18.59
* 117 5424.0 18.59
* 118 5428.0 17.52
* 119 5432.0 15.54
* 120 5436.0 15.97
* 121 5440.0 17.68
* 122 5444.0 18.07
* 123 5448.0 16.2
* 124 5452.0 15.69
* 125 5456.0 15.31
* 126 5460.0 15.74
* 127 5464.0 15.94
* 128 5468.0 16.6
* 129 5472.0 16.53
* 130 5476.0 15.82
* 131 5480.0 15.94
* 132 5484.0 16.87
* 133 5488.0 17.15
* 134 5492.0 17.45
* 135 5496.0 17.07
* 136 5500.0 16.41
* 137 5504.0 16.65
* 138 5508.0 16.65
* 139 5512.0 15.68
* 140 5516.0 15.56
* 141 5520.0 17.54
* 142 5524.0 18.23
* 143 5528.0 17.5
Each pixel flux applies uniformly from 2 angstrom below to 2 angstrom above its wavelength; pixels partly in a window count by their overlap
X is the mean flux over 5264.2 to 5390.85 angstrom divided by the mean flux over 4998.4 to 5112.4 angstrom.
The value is 1.50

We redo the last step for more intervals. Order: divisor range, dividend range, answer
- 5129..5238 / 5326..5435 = 1.50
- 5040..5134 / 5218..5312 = 1.42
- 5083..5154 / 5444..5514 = 1.61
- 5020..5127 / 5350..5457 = 1.61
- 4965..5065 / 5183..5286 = 1.20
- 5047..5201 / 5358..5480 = 1.64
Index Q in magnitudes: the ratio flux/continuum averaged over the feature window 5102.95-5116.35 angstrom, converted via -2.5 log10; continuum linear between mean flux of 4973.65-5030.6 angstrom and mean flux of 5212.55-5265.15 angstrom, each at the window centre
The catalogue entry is 0.23 mag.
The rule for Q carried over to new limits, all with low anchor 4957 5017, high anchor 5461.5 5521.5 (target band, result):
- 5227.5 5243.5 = -0.083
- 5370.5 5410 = -0.071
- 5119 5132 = 0.255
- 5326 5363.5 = -0.038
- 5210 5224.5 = 0.062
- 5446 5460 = 0.023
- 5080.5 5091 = 0.169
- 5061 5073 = 0.143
